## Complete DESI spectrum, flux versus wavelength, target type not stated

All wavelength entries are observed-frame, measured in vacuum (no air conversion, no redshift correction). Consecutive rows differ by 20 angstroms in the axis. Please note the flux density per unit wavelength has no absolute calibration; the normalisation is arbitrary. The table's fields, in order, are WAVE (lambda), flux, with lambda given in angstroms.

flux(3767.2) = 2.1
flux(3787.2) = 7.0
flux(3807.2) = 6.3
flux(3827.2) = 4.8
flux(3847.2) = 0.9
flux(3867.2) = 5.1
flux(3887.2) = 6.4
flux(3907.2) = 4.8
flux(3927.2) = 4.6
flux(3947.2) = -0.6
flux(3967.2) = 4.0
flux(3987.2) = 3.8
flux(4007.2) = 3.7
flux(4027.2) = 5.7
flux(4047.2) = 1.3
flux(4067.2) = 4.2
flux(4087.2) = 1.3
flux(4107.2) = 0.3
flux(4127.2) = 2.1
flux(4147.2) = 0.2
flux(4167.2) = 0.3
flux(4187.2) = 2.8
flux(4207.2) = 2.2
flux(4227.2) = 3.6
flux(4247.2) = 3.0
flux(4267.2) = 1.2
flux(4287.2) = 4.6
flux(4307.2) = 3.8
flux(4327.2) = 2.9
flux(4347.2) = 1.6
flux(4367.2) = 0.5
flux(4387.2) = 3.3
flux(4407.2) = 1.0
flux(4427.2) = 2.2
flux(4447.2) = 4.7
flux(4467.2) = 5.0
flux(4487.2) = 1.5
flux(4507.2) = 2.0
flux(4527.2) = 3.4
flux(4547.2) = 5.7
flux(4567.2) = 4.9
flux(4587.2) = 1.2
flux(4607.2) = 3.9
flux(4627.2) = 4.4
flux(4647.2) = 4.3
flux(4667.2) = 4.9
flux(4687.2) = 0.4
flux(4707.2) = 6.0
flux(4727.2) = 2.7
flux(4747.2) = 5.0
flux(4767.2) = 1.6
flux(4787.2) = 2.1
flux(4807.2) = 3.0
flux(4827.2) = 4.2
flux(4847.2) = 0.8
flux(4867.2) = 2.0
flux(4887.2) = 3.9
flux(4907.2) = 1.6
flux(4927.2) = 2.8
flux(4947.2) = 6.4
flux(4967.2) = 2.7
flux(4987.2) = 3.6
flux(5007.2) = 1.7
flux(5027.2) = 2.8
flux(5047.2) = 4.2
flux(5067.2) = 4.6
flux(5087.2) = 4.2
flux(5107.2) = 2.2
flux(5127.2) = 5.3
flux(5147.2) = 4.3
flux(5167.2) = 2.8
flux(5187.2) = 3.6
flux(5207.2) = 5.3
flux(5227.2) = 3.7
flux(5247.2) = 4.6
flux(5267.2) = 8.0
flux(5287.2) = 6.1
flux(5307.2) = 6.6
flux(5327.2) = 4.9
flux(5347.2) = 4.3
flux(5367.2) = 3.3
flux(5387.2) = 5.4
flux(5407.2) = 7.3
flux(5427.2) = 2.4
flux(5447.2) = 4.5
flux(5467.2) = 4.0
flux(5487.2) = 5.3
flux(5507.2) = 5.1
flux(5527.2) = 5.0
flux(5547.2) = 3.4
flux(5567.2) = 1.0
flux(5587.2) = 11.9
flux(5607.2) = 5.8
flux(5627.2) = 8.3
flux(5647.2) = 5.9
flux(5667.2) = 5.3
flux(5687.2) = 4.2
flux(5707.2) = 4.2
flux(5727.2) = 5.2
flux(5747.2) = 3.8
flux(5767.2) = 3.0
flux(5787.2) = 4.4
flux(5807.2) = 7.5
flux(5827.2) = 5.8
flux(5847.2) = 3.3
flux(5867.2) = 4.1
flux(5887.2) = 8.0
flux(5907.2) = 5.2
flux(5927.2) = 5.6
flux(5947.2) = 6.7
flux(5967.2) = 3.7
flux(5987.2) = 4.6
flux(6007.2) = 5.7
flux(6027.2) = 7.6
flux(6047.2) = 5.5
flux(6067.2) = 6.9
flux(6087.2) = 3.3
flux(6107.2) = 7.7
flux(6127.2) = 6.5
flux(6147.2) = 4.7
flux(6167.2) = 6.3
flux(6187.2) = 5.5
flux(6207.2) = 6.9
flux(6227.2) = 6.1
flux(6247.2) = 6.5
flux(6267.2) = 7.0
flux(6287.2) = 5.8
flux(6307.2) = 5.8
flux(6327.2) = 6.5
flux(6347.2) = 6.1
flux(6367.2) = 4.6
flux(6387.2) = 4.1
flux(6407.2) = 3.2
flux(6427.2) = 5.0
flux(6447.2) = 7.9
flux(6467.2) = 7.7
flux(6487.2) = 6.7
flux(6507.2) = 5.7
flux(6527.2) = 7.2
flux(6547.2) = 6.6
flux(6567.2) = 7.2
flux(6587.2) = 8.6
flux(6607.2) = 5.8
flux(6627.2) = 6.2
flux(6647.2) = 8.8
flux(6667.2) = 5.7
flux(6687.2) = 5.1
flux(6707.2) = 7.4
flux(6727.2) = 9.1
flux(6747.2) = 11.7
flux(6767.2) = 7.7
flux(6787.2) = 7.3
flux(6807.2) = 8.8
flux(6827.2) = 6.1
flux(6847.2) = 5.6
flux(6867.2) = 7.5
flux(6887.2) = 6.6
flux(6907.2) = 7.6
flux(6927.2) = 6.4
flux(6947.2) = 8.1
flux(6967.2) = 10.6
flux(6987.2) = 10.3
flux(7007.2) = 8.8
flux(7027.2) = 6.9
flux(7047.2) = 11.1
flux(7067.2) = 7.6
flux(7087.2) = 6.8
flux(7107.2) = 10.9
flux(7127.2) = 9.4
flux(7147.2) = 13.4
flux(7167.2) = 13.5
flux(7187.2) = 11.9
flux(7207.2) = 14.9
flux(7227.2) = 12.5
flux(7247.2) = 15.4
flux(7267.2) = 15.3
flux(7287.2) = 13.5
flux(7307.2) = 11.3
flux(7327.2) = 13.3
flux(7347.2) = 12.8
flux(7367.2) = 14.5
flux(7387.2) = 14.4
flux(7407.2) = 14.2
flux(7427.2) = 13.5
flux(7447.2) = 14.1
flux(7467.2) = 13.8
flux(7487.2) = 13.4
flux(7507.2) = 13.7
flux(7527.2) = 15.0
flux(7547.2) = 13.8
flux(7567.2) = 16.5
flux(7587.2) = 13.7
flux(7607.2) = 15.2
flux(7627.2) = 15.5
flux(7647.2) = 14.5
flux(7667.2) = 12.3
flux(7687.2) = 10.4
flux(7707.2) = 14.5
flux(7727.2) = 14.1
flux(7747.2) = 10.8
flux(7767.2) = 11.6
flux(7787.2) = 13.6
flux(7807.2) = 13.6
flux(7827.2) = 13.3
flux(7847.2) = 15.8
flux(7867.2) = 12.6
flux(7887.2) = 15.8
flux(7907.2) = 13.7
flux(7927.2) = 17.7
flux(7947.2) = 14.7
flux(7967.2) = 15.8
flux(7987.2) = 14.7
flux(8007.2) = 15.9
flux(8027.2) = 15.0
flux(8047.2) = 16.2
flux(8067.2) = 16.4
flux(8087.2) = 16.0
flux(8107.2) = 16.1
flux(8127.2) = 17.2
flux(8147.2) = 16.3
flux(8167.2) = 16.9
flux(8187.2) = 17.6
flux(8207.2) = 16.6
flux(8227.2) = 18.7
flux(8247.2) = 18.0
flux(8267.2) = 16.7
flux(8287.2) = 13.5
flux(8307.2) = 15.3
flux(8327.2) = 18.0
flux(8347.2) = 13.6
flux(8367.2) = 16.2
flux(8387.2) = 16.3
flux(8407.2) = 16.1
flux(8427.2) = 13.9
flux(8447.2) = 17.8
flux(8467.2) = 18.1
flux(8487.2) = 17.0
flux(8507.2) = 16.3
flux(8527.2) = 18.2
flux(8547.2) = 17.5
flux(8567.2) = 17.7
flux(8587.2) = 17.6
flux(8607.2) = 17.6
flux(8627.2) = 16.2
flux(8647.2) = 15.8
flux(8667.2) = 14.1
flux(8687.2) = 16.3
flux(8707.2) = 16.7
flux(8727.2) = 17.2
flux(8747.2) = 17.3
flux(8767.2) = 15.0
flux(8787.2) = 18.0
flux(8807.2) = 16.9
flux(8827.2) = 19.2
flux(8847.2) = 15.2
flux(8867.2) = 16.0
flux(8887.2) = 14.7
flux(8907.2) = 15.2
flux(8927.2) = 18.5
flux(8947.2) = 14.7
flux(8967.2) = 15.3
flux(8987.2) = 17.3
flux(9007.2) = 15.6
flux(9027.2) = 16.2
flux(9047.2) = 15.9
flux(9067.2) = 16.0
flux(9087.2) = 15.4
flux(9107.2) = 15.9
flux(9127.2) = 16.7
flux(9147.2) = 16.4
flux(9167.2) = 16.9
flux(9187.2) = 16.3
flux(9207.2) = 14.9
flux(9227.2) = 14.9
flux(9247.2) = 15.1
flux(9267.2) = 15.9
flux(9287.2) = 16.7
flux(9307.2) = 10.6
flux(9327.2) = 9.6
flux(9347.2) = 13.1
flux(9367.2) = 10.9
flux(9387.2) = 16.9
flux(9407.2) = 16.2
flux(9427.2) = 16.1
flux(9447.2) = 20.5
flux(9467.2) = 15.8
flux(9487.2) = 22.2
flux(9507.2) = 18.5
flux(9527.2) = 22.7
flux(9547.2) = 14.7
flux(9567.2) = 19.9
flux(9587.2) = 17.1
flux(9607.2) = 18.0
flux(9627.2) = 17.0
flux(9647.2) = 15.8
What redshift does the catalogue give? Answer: 0.78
